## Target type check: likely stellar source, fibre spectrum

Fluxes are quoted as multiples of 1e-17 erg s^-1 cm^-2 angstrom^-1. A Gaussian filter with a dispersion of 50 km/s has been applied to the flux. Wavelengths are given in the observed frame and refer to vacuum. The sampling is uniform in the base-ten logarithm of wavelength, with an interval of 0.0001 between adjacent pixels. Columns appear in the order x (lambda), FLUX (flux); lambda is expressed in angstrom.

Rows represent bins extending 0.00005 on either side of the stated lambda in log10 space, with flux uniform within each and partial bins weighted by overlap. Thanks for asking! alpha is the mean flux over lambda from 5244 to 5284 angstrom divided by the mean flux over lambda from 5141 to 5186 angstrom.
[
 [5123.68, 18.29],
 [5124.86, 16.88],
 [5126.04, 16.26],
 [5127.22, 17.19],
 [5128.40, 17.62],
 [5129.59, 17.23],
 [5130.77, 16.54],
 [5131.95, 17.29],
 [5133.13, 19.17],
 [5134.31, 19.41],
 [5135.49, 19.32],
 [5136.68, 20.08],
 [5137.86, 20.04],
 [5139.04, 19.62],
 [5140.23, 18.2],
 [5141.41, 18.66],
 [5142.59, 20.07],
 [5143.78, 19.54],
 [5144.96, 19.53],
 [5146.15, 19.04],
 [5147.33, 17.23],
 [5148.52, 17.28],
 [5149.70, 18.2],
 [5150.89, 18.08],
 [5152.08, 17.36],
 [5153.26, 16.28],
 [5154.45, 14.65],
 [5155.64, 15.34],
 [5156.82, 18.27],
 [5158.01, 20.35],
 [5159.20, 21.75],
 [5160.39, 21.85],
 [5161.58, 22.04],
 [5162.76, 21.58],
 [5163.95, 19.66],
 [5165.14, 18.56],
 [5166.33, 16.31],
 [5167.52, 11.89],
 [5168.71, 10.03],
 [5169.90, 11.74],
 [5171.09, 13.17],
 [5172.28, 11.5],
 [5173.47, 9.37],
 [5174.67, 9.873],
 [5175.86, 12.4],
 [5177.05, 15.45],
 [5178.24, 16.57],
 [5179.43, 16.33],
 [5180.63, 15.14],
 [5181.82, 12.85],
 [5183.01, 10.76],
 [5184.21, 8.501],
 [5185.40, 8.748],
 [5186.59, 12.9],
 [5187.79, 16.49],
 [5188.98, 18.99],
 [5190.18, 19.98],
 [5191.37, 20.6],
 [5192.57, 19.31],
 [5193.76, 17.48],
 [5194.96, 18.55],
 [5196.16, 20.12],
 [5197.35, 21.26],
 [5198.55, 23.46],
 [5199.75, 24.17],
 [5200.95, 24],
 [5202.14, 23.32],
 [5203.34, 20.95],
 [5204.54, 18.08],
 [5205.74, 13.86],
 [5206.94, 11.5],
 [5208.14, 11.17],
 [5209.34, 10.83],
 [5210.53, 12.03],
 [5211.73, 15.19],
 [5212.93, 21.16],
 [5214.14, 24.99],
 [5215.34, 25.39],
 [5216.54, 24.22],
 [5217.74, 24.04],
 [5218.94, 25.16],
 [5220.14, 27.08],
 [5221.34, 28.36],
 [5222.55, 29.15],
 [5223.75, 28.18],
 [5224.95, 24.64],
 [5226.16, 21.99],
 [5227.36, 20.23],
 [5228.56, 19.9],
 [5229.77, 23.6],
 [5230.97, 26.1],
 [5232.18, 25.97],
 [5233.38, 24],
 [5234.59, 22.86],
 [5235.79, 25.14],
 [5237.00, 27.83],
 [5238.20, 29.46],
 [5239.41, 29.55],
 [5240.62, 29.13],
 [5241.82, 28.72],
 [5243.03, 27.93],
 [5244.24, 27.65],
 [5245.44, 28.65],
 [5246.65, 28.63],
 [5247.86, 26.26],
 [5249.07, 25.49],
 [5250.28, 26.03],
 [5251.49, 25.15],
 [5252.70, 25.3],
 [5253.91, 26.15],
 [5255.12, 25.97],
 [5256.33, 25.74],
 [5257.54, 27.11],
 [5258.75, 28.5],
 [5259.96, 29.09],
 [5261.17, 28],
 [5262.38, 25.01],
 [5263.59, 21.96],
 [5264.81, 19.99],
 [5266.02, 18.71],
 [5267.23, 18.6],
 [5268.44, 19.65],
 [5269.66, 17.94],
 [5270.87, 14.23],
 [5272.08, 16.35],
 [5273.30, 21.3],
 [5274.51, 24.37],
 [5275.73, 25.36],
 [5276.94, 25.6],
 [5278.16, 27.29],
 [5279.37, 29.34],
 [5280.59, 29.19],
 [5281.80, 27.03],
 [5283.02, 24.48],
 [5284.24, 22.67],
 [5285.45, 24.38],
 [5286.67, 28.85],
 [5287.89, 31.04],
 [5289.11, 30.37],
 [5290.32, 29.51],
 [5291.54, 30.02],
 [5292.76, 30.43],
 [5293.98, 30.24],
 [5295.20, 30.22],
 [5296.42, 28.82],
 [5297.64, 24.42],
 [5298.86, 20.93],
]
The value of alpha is 1.5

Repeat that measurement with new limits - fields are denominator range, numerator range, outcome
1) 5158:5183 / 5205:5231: 1.38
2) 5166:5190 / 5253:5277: 1.76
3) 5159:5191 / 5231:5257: 1.79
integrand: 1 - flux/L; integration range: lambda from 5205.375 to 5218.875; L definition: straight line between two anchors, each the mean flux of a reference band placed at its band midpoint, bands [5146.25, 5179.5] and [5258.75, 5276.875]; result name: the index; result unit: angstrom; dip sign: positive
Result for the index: 0.6 angstrom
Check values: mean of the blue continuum 16.2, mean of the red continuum 21.8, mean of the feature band 18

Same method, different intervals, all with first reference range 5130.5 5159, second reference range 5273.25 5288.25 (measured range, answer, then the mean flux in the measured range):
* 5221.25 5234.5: -0.7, 24.5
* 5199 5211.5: 2.8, 17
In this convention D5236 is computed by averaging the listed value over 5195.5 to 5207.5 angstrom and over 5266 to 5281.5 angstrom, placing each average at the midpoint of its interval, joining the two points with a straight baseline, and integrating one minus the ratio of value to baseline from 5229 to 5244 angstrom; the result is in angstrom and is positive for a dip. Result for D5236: -3.8 angstrom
